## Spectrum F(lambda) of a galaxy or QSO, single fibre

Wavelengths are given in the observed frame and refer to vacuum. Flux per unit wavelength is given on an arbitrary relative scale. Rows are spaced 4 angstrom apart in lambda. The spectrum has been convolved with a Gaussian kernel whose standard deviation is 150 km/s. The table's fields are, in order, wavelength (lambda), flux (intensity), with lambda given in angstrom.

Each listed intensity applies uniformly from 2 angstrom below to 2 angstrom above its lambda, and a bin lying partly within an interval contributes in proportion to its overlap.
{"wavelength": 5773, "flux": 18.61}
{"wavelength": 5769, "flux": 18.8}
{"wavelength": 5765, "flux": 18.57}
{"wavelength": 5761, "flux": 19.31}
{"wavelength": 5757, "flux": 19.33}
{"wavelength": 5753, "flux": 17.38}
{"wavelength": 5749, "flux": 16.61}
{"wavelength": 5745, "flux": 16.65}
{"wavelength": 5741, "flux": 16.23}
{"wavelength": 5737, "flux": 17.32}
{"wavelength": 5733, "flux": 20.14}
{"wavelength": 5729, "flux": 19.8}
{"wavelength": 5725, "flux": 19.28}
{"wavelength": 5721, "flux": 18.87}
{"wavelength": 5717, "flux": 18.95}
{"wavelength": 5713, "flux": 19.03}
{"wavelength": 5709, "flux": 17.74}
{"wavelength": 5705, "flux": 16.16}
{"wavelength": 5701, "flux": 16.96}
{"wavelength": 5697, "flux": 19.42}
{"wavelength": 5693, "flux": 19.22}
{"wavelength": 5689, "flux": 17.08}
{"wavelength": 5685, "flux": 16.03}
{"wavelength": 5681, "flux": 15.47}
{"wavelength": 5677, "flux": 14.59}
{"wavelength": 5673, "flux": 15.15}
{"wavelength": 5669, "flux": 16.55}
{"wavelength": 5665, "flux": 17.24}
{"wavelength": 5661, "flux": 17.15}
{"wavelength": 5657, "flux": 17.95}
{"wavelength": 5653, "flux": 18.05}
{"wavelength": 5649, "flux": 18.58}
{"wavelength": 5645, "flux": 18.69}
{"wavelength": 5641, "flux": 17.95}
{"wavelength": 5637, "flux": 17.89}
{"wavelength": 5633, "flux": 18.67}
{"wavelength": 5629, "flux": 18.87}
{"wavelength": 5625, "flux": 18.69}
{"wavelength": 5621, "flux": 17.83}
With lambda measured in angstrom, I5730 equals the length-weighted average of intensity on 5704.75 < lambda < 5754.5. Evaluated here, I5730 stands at 18.1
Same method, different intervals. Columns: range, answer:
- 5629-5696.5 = 17.4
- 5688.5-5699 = 18.8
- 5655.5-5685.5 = 16.2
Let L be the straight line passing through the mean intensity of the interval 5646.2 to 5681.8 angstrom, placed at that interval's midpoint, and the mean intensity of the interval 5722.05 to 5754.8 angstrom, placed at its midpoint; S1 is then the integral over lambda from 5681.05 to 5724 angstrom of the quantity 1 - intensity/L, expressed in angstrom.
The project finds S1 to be -1.09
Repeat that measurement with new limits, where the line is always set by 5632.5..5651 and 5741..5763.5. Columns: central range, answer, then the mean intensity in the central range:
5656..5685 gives 3.11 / 16.2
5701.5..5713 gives 0.42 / 17.3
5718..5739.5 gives -1.39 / 19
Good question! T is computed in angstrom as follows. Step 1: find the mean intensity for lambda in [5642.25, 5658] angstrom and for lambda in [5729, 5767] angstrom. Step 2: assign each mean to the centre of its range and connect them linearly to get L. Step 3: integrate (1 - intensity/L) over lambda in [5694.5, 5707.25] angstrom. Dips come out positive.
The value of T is 0.4 angstrom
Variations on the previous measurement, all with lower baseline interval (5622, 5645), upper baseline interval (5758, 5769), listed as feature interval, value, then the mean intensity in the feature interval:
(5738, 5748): 1.2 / 16.5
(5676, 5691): 2.2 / 15.9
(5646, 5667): 0.8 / 17.8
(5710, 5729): -0.3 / 19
